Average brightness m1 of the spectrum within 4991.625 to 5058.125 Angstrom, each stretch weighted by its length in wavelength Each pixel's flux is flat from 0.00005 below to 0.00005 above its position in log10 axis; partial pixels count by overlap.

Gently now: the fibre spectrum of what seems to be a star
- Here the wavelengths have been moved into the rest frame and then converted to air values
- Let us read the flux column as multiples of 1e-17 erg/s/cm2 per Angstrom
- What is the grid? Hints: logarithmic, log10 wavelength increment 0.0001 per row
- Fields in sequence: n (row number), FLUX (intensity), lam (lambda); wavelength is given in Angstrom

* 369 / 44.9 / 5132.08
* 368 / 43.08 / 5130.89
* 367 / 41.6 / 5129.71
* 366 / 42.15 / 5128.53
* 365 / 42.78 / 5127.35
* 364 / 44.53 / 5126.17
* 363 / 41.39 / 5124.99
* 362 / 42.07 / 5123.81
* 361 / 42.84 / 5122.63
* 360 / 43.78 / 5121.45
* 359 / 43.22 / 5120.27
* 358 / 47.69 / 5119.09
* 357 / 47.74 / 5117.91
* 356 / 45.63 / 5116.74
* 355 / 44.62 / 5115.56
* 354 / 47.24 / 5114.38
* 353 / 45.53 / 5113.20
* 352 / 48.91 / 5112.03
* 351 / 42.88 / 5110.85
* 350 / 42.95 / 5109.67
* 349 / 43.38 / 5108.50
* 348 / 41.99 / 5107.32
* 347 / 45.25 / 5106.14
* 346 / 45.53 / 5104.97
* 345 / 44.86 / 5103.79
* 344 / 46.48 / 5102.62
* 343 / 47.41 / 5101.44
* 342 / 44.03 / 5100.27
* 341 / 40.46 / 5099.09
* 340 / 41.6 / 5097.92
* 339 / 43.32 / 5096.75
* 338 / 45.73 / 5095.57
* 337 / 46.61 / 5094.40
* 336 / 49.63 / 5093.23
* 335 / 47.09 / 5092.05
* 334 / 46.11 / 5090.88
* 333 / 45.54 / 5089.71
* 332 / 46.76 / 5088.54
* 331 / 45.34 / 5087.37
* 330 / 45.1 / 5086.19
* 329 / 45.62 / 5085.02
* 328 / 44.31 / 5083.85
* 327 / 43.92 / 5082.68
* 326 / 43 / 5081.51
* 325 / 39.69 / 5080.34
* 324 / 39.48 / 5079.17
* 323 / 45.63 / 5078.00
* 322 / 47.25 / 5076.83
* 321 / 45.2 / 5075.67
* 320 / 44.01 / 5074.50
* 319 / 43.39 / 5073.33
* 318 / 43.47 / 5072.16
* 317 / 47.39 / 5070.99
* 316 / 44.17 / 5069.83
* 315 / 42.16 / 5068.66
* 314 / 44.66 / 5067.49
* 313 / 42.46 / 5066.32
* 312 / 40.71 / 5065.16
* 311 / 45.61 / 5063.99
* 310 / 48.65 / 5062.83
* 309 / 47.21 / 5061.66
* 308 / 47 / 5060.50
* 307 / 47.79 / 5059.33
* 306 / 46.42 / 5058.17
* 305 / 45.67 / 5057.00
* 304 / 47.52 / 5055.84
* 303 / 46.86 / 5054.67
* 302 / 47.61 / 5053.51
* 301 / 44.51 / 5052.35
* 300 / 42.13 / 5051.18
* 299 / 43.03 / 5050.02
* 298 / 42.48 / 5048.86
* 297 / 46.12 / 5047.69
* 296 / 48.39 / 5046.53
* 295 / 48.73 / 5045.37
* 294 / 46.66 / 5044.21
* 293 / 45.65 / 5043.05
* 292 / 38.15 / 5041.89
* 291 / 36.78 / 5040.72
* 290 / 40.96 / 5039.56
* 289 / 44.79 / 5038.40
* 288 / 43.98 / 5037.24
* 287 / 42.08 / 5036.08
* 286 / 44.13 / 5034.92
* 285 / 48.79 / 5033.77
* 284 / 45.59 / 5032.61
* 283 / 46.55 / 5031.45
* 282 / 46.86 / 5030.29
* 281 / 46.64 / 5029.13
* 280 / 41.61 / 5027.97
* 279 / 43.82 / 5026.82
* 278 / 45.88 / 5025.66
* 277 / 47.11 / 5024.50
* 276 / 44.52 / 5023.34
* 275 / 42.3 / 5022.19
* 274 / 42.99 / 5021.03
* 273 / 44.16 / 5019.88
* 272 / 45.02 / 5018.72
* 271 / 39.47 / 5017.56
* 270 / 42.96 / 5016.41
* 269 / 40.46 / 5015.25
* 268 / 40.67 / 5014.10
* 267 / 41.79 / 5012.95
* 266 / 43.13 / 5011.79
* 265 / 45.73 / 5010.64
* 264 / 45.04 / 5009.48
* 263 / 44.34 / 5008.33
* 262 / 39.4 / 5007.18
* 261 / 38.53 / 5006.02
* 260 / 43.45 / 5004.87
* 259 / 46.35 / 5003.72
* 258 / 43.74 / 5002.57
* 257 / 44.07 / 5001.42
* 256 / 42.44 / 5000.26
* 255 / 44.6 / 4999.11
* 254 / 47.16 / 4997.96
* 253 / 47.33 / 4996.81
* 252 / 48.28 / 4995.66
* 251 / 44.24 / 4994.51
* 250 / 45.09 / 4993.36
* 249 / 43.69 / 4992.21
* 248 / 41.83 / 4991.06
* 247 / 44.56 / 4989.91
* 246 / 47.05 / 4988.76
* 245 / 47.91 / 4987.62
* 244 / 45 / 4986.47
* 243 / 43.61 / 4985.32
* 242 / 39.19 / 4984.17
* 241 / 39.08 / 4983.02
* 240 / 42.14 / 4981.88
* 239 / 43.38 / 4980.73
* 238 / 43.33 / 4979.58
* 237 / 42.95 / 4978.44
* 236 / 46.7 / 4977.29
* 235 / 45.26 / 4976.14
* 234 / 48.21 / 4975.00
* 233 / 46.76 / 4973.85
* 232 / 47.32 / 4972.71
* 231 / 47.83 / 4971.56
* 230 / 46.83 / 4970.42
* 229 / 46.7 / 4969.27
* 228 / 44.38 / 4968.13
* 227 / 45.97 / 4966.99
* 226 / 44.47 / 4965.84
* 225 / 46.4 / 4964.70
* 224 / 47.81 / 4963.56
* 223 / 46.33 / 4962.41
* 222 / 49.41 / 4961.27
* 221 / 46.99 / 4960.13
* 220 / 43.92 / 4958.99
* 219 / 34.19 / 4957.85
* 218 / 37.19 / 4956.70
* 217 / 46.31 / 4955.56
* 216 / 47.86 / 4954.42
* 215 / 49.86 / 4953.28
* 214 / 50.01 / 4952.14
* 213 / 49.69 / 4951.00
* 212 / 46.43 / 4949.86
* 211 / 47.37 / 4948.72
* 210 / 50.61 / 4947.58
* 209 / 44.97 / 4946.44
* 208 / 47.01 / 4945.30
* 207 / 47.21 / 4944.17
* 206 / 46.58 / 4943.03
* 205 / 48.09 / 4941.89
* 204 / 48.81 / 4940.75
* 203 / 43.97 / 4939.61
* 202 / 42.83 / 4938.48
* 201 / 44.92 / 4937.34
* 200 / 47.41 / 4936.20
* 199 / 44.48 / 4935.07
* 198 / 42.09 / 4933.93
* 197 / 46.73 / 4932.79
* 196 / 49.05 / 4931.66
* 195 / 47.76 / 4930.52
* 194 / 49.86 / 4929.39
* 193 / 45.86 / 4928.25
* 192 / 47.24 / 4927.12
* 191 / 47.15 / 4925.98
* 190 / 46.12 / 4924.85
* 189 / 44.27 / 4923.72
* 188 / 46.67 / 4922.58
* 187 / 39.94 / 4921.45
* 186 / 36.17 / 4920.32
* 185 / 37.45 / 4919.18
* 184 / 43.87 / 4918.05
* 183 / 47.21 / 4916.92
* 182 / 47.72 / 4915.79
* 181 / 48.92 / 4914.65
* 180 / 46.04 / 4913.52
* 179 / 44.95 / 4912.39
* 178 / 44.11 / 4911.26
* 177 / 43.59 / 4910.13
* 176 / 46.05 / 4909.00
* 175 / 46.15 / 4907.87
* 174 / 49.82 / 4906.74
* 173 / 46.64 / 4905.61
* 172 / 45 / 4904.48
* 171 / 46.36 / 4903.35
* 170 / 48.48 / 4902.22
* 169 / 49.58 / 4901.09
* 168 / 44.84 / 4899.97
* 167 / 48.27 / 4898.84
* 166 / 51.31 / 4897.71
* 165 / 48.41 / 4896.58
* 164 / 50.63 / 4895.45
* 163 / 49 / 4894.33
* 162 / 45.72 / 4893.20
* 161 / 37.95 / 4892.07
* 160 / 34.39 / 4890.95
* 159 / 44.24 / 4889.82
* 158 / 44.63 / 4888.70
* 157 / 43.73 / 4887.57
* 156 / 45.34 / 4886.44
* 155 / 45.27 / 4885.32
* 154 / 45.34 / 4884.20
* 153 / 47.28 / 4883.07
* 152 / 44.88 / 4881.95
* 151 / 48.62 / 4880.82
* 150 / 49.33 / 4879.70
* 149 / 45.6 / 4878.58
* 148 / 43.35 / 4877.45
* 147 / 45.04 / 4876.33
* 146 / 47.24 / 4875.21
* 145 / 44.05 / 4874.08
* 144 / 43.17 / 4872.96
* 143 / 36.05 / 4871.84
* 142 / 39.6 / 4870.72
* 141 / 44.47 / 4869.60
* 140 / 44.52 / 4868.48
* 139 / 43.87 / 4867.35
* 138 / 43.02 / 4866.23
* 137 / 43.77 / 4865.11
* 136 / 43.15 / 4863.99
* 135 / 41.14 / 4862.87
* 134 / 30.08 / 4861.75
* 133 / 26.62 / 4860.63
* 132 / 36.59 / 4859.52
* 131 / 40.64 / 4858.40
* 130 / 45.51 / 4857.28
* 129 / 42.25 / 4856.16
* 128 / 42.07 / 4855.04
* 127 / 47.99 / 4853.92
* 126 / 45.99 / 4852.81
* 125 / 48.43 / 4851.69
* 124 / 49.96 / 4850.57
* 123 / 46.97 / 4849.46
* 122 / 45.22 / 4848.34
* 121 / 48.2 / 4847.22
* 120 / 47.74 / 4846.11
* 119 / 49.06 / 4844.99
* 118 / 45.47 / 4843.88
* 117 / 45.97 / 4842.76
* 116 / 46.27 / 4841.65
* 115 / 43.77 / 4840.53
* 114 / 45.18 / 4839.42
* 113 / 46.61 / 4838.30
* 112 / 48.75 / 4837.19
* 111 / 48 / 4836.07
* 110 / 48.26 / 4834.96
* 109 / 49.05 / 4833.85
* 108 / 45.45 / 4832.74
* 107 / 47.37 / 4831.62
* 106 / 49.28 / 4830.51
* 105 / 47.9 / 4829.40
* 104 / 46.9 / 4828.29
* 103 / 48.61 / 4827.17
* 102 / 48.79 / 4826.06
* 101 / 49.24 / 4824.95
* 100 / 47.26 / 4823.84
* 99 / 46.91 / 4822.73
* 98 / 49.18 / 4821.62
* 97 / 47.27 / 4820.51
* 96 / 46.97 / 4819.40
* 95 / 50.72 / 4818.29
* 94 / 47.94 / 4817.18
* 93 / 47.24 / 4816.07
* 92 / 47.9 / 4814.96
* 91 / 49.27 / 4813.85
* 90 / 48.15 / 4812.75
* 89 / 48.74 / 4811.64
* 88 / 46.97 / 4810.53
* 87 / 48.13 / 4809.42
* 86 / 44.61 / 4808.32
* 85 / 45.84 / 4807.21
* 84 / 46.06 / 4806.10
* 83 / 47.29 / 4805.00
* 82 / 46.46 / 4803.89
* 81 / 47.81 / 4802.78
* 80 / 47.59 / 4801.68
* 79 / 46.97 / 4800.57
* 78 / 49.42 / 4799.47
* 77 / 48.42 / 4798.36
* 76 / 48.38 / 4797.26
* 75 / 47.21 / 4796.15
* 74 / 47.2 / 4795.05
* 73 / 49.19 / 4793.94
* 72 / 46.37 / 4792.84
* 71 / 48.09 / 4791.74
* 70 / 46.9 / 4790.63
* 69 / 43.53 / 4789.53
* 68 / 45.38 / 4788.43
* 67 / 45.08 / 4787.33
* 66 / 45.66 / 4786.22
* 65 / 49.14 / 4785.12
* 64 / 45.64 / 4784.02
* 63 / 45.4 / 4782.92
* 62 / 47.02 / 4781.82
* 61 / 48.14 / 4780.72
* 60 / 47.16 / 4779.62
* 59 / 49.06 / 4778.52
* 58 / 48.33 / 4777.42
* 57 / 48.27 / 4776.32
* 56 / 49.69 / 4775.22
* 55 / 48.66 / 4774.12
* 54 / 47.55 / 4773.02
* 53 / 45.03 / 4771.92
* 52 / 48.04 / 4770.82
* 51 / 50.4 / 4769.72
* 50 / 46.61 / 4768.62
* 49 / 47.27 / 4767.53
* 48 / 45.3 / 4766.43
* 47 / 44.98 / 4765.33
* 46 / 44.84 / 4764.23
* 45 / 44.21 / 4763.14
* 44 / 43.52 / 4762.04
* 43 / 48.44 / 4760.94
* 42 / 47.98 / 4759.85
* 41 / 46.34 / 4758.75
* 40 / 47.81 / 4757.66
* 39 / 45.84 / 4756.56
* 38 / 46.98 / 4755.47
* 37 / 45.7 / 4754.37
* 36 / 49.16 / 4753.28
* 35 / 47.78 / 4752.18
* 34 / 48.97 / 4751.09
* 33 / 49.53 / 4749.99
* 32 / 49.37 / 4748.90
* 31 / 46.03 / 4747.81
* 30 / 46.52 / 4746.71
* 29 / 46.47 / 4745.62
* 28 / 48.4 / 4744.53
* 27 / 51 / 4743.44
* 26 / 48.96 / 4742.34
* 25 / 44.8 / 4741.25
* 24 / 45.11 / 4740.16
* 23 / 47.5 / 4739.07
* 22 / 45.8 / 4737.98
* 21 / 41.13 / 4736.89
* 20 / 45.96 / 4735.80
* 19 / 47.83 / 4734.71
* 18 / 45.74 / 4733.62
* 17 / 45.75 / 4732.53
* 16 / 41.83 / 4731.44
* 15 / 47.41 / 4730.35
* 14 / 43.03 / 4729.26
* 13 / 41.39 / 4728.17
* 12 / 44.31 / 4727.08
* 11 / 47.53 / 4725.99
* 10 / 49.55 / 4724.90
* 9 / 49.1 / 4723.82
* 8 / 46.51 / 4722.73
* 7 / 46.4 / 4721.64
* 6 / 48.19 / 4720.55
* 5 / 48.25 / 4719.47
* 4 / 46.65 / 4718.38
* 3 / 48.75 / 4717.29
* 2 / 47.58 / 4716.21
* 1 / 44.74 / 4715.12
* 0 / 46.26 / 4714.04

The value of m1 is 44.2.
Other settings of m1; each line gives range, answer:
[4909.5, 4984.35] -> 45.5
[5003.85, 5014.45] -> 42.7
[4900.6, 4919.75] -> 46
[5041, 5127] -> 44.8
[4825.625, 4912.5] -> 45.2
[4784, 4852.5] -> 47.4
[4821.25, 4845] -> 47.4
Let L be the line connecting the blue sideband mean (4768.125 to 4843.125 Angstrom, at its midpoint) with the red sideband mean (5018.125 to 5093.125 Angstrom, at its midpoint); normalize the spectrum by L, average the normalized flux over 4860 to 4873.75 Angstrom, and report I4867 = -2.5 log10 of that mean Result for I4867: 0.169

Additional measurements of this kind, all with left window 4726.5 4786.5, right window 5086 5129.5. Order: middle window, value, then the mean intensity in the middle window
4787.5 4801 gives -0.02 mag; 47.2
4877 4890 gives 0.01 mag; 45.7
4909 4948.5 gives 0.00 mag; 45.6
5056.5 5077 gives 0.00 mag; 45.1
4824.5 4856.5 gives -0.02 mag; 47.1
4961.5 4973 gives -0.02 mag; 46.5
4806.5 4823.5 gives -0.03 mag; 47.7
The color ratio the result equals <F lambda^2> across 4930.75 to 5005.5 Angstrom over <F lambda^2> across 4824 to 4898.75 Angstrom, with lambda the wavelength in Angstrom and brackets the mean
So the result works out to 1.06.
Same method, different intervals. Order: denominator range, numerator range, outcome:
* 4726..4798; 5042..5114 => 1.09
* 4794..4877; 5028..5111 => 1.07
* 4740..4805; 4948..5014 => 1.03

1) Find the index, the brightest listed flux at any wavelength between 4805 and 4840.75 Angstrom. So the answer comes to 50.72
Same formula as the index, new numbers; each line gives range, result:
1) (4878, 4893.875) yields 49.33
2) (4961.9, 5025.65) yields 48.28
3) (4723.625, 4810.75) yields 51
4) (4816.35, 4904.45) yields 51.31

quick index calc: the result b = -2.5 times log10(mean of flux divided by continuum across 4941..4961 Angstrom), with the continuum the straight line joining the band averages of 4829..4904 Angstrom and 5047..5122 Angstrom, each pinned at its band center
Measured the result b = -0.03 mag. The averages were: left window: 45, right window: 45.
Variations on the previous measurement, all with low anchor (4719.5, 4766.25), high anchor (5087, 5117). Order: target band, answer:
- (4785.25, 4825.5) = -0.03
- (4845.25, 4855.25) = -0.02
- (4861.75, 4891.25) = 0.06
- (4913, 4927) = 0.04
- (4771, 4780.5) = -0.04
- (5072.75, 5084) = 0.04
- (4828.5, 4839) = -0.04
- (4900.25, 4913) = -0.01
